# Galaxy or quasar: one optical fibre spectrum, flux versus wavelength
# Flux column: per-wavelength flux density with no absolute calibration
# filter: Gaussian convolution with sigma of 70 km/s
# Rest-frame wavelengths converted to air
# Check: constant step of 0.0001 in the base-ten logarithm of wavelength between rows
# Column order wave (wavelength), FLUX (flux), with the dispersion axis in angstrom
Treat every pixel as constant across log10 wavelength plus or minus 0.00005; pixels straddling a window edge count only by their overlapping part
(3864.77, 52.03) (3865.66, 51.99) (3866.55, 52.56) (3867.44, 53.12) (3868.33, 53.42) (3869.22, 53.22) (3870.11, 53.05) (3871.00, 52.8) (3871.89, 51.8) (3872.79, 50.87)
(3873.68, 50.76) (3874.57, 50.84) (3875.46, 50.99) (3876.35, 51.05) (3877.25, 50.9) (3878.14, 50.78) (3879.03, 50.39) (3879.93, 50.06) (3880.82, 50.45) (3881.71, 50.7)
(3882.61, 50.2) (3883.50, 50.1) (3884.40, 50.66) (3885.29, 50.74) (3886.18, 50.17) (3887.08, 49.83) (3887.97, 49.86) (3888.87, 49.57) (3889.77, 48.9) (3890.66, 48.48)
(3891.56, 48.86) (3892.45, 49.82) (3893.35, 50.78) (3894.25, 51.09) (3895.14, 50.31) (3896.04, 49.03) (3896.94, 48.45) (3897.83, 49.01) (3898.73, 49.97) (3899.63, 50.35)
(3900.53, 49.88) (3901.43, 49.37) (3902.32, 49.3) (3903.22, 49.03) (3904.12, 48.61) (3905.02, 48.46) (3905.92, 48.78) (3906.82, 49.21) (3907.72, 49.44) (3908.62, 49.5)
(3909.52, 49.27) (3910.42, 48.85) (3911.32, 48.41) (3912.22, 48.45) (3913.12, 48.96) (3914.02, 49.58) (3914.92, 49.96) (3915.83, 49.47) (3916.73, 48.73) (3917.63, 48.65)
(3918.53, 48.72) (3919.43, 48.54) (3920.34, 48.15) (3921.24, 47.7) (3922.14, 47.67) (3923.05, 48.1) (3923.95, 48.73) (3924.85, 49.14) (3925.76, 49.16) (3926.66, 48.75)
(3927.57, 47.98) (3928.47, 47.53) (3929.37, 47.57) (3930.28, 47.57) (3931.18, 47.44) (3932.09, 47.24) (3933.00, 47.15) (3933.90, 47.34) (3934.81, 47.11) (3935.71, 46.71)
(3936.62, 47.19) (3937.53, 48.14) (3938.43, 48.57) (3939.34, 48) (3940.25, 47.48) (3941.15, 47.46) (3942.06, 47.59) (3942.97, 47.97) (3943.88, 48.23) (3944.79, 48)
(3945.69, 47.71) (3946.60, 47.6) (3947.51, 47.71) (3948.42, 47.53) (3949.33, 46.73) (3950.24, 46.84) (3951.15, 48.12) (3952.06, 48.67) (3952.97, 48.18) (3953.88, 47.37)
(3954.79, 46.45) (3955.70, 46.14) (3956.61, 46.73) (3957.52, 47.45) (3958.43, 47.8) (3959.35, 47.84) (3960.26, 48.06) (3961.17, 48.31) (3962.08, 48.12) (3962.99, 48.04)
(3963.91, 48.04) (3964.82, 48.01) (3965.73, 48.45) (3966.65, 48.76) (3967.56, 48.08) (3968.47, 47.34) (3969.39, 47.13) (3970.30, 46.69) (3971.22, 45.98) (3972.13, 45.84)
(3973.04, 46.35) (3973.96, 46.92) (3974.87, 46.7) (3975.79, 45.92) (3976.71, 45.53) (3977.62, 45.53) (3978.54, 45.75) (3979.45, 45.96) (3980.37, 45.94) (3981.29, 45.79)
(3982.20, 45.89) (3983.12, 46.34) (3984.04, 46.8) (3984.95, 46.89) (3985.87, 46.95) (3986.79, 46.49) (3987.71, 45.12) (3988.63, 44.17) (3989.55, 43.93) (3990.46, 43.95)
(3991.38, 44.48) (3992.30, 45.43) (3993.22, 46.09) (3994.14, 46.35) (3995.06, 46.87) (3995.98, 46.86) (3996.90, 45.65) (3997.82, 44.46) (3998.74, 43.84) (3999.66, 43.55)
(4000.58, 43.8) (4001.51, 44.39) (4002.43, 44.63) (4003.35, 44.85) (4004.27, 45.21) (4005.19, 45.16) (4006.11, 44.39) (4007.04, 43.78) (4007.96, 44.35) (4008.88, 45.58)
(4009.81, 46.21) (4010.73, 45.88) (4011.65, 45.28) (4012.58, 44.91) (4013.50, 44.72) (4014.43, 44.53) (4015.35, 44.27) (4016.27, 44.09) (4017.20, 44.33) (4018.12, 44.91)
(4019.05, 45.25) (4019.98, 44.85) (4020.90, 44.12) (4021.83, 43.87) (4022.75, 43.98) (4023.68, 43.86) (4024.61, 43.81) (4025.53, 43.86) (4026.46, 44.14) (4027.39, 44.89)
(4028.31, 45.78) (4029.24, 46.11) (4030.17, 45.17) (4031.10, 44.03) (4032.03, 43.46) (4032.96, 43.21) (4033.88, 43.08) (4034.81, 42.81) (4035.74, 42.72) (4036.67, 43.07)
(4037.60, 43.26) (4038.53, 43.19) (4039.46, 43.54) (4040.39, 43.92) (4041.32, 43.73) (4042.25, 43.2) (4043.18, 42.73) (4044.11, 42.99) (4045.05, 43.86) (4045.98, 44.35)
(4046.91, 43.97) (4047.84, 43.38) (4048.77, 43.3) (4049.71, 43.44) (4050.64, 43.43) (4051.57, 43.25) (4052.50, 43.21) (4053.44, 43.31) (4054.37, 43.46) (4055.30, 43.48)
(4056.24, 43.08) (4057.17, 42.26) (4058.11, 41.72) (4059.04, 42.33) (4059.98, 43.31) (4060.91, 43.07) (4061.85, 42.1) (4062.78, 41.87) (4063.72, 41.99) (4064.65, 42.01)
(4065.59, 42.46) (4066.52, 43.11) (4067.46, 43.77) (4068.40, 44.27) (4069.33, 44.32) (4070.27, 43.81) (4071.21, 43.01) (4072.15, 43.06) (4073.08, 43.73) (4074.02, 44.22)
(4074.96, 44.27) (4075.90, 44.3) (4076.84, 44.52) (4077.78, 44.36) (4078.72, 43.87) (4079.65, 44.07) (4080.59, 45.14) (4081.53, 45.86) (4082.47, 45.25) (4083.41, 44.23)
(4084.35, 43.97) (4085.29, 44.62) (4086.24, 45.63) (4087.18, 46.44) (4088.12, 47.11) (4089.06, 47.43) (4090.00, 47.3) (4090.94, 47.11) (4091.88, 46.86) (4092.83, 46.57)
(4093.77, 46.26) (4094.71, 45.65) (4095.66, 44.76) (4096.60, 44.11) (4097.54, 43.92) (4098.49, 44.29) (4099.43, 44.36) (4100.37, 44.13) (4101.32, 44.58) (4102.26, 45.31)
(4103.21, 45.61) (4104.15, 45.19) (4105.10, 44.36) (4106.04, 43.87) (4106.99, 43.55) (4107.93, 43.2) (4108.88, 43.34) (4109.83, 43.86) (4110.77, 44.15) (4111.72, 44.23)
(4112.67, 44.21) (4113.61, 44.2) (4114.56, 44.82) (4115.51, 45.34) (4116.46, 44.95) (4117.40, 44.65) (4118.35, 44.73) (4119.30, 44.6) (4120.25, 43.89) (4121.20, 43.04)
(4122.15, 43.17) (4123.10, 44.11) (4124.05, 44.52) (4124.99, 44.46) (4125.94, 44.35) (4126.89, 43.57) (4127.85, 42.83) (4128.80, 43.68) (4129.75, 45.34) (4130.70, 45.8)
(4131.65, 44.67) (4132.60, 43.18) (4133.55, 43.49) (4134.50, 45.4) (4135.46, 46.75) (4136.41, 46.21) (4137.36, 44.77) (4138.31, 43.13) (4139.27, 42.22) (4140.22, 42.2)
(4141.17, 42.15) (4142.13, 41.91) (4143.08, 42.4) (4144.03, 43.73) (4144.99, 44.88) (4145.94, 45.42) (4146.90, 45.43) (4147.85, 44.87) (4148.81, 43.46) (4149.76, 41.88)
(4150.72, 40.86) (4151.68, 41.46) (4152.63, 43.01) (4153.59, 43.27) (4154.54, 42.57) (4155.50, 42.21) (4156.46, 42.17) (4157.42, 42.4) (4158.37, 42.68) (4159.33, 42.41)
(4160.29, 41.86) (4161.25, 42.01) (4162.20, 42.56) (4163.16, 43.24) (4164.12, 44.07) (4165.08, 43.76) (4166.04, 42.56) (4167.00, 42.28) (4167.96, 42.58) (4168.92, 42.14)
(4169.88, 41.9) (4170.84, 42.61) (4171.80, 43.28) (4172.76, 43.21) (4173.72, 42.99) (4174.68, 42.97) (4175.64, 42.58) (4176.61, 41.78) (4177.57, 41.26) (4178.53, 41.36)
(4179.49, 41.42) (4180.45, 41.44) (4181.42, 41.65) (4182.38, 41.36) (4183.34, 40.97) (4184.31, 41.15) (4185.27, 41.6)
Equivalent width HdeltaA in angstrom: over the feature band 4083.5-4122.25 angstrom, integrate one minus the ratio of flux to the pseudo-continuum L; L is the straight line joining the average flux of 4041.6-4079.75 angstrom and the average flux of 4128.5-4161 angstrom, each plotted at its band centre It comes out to -1.3 angstrom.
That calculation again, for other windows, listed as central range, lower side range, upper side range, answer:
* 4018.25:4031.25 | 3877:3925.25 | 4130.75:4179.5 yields 0.49 angstrom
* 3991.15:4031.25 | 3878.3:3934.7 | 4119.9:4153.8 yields 1.57 angstrom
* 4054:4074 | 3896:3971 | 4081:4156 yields 1.10 angstrom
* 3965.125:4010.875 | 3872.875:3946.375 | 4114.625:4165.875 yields 1.40 angstrom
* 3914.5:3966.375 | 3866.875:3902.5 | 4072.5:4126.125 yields 1.20 angstrom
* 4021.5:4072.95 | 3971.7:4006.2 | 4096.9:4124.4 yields 1.71 angstrom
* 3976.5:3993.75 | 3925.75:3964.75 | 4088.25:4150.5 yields 0.47 angstrom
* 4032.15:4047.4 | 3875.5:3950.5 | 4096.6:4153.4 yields 0.87 angstrom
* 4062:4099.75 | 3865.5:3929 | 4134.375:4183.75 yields 0.27 angstrom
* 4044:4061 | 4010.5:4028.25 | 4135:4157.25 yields 0.38 angstrom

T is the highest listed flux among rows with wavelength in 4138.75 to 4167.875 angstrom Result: 45.43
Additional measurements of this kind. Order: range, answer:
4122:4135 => 45.8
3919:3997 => 49.16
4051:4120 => 47.43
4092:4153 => 46.75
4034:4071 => 44.35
